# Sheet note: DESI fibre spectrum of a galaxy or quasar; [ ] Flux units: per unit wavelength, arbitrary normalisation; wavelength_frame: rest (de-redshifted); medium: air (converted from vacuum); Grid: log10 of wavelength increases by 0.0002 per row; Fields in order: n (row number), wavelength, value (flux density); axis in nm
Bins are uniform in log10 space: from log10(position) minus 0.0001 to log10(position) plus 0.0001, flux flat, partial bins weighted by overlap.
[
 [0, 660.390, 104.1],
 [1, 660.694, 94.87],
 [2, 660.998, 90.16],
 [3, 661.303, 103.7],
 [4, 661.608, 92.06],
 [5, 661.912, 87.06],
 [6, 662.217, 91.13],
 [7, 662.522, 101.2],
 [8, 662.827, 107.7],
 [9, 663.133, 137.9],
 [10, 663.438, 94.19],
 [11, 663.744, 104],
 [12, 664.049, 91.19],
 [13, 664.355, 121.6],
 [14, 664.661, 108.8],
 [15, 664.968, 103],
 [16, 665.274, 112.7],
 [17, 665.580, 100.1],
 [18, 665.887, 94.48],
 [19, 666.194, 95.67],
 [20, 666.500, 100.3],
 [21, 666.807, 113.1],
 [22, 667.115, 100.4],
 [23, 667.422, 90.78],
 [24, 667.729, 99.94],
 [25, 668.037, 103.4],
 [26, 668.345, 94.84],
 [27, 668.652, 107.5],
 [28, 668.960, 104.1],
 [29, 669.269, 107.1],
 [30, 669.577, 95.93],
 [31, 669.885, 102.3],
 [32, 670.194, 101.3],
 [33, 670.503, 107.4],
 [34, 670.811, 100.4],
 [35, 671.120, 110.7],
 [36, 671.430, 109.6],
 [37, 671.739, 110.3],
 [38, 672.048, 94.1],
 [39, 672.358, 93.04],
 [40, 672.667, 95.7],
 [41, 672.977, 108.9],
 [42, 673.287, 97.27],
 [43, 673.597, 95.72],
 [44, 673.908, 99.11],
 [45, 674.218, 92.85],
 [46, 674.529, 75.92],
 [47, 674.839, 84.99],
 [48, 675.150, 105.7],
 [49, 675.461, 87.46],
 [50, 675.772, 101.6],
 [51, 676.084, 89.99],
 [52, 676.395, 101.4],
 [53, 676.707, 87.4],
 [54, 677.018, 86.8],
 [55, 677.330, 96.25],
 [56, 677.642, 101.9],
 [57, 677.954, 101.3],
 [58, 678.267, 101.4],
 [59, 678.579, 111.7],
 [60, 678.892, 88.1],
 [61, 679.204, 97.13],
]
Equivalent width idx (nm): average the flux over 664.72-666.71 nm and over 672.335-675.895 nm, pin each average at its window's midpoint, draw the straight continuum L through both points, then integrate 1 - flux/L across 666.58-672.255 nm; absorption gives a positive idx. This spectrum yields -0.24 nm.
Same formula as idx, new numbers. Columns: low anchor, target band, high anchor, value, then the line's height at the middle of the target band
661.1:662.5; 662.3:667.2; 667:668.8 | -0.44 nm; 96.7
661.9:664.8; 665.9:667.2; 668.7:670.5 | 0.03 nm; 104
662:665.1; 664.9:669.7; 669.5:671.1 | 0.11 nm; 104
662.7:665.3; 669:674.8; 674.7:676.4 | -0.02 nm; 99.2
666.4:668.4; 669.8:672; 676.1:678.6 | -0.13 nm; 99.5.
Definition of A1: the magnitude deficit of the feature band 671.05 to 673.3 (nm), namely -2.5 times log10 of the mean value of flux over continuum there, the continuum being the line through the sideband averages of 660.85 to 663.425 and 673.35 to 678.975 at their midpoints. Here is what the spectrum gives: -0.06 mag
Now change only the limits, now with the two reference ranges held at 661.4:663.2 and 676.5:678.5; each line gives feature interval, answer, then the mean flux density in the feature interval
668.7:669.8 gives -0.04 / 103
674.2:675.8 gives 0.08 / 90.5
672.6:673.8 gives -0.02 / 99.6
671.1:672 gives -0.10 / 108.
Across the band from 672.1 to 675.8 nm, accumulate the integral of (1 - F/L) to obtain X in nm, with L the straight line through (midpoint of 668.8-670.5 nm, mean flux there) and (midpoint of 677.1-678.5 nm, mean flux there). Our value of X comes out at 0.24 nm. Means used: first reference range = 103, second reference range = 100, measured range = 94.6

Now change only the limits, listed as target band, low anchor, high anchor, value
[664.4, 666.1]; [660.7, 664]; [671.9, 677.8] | -0.10 nm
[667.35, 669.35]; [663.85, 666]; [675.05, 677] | 0.01 nm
